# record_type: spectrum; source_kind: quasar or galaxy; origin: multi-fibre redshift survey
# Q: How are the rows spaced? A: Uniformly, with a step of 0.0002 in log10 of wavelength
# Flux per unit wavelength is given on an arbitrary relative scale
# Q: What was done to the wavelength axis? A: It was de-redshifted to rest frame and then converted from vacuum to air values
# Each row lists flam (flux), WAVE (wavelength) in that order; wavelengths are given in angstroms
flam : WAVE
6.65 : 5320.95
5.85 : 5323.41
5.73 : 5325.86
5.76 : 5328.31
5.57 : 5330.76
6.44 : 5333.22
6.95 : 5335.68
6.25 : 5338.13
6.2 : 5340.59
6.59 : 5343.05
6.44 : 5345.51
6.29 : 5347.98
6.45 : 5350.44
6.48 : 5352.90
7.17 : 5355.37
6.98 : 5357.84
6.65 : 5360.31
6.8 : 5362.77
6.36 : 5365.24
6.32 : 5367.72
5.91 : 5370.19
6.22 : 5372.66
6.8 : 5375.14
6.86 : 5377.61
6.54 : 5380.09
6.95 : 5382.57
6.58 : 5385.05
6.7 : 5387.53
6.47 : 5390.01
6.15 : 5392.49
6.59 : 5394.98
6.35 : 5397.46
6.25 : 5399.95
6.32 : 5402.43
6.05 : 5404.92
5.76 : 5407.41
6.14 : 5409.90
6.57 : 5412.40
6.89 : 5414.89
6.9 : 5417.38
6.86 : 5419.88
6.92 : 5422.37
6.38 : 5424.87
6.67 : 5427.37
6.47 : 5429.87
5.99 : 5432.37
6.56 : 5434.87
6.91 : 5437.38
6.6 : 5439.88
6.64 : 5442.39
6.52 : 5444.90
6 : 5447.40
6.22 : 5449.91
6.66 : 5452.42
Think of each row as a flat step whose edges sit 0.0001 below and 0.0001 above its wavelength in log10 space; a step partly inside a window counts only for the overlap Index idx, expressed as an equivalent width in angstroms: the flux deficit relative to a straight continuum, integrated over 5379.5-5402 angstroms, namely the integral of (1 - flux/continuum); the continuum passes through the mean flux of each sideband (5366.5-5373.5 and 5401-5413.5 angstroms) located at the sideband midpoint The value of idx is -1.3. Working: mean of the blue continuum 6.15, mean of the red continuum 6.16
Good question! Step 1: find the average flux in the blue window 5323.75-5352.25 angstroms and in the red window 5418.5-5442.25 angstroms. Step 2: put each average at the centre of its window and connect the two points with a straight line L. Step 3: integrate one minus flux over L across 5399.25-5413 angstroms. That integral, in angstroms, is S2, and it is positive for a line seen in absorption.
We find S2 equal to 0.7 angstroms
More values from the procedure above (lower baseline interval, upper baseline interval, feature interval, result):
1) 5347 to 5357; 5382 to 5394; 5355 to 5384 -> -0.1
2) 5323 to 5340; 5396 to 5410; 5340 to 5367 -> -2.1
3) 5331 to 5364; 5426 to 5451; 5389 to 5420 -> 0.5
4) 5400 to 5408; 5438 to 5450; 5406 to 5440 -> -1.5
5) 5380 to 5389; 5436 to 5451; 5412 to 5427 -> -0.4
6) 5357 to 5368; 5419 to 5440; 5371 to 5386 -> 0.0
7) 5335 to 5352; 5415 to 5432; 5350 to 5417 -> 0.6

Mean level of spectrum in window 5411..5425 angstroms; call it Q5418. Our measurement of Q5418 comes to 6.78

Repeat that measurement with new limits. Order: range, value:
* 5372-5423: 6.52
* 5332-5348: 6.46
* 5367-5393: 6.52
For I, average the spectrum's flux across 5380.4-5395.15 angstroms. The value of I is 6.57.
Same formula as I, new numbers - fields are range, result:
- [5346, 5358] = 6.63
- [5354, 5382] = 6.61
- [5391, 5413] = 6.23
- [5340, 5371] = 6.52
